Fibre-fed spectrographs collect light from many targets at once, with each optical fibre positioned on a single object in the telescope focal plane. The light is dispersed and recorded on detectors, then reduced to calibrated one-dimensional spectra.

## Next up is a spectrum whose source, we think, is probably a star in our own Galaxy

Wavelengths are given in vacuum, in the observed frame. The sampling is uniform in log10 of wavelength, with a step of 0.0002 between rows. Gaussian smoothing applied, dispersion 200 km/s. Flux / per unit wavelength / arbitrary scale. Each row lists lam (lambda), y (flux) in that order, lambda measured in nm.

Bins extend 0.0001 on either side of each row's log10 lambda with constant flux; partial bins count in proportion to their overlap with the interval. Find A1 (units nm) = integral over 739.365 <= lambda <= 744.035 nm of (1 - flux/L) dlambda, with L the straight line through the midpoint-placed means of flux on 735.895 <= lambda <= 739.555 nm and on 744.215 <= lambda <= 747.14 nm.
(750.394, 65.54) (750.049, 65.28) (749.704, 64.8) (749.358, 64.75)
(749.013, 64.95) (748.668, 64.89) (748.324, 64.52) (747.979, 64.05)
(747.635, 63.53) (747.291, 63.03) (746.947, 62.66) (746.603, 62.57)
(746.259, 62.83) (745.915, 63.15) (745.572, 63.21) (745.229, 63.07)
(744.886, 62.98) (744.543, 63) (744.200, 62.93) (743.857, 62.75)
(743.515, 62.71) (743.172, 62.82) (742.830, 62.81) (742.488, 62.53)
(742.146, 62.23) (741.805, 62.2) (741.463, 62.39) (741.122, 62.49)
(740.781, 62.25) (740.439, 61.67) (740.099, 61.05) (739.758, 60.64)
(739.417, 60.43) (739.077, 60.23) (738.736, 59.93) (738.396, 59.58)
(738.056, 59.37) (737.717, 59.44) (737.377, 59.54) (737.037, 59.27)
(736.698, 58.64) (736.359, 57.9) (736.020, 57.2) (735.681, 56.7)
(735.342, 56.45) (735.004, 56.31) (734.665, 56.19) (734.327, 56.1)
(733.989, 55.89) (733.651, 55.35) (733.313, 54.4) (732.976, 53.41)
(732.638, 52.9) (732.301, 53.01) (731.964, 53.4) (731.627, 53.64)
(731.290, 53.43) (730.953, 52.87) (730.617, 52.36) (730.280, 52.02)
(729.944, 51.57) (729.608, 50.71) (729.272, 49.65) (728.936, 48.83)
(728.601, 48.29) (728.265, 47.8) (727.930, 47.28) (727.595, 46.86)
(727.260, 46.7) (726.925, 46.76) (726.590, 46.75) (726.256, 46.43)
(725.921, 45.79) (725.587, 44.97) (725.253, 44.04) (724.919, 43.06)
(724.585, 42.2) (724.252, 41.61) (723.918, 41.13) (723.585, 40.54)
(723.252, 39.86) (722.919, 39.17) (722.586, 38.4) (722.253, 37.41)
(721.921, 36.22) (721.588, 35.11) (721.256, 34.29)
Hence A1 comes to -0.08 nm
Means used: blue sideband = 59.3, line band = 62.1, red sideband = 62.9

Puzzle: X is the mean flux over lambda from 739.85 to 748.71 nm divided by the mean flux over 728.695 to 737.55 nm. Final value 1.2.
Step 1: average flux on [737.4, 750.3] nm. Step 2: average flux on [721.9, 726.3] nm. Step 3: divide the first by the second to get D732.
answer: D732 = 1.51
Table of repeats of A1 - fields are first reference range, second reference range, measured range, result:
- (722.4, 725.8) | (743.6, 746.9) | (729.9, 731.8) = -0.171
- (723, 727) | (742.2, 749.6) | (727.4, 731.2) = -0.188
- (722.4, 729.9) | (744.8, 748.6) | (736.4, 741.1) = -0.332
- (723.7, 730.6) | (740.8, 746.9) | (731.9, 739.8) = -0.304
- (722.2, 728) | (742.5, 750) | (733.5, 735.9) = -0.170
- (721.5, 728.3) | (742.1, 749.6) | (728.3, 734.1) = -0.399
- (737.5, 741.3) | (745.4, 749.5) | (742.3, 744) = -0.018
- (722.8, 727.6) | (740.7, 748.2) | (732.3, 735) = -0.143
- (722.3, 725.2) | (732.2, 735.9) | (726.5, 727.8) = -0.036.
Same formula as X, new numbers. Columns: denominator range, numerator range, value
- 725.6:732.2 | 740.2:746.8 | 1.27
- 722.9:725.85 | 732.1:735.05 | 1.30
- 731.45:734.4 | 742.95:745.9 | 1.16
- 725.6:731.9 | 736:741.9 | 1.22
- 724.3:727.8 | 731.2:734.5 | 1.20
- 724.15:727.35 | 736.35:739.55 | 1.33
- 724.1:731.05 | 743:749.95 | 1.34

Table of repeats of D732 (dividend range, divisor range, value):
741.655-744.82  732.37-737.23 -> 1.12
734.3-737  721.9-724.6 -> 1.44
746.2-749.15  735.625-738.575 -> 1.08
